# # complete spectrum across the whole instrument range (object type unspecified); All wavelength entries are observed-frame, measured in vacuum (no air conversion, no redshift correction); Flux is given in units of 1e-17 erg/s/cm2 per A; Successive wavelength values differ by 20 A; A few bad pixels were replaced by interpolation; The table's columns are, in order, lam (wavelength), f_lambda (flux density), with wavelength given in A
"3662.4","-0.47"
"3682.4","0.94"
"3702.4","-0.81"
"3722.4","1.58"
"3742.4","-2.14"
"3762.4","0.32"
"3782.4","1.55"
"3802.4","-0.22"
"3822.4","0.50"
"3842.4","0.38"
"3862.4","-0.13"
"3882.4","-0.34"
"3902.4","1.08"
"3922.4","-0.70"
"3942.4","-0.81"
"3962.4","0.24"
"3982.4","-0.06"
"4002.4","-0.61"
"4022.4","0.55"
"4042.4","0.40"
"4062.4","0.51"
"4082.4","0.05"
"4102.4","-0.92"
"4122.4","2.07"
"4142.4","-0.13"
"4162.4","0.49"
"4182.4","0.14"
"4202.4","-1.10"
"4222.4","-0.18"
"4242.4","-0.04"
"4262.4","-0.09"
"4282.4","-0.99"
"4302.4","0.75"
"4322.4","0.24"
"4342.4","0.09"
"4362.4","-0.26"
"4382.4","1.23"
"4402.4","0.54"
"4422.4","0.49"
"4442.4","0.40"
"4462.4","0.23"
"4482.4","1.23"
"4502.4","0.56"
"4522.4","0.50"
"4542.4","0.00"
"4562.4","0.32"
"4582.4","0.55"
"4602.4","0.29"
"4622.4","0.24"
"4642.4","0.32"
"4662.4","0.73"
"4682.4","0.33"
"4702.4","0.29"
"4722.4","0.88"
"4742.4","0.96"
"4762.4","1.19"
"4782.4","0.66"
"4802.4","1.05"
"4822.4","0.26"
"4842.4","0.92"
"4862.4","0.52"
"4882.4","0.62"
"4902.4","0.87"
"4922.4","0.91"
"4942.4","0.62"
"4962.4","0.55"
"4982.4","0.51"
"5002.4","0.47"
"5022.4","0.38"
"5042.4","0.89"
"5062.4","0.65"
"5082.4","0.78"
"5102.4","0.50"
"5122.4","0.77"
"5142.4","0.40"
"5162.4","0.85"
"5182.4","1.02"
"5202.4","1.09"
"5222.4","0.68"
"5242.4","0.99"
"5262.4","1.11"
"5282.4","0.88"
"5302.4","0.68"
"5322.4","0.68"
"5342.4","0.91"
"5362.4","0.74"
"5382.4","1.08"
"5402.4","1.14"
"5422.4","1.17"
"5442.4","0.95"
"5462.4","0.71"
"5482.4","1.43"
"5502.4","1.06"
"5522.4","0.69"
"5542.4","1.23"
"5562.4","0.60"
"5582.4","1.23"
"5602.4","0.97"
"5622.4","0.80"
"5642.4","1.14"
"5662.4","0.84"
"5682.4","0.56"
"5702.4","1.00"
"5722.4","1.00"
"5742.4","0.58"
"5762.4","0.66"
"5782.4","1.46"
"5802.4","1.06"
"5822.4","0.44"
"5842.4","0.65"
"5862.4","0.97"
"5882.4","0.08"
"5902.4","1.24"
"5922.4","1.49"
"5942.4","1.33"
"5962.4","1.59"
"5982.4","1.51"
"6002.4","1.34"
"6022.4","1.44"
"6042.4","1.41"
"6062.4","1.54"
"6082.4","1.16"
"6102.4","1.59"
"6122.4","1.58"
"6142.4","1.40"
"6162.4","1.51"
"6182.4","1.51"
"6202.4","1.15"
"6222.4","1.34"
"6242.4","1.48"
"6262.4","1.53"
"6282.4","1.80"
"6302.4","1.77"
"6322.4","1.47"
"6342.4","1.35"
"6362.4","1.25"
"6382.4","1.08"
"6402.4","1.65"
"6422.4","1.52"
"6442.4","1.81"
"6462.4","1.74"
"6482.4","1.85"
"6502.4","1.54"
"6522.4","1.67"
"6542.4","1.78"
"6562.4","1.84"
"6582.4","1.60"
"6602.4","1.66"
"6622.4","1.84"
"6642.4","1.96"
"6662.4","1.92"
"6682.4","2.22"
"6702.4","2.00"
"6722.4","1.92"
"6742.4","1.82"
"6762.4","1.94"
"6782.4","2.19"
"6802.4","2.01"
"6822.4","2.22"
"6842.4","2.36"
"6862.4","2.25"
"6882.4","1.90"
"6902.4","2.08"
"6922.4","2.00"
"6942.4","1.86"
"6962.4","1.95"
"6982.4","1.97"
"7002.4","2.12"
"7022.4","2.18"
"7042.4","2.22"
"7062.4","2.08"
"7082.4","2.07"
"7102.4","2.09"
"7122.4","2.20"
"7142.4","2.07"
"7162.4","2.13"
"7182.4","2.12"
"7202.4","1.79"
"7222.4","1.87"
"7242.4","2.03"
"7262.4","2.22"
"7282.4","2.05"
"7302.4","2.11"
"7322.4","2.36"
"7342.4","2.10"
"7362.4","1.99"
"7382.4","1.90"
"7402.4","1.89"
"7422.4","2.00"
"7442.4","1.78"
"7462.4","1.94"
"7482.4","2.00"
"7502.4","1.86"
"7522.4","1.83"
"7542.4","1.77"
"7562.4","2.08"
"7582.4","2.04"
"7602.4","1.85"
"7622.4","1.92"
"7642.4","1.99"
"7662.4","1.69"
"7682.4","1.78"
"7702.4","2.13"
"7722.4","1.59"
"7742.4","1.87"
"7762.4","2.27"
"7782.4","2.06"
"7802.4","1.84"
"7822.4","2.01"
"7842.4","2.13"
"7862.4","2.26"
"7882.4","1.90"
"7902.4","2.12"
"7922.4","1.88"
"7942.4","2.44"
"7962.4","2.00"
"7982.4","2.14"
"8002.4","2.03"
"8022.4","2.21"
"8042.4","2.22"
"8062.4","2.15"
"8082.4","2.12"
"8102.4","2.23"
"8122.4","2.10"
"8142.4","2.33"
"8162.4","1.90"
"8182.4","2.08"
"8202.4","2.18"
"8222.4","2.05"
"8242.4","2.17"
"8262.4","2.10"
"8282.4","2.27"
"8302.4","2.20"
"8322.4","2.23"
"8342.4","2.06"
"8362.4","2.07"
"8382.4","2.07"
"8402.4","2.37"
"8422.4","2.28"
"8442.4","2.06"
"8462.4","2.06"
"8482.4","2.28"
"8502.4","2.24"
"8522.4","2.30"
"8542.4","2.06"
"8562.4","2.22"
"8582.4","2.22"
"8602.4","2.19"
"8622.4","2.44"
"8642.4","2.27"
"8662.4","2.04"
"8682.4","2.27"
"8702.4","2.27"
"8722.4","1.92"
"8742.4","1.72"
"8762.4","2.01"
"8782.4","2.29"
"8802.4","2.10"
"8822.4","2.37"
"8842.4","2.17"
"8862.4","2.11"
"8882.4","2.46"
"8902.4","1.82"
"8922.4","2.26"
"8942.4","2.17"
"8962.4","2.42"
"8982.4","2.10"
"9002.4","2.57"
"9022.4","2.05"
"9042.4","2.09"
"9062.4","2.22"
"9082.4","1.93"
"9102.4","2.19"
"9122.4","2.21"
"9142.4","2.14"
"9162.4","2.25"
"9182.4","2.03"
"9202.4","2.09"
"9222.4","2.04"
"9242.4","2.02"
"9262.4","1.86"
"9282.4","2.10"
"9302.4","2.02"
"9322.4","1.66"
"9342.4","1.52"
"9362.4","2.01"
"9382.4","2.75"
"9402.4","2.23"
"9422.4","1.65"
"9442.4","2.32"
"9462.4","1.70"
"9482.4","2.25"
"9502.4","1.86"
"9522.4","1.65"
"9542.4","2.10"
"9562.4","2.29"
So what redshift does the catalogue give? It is 0.48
